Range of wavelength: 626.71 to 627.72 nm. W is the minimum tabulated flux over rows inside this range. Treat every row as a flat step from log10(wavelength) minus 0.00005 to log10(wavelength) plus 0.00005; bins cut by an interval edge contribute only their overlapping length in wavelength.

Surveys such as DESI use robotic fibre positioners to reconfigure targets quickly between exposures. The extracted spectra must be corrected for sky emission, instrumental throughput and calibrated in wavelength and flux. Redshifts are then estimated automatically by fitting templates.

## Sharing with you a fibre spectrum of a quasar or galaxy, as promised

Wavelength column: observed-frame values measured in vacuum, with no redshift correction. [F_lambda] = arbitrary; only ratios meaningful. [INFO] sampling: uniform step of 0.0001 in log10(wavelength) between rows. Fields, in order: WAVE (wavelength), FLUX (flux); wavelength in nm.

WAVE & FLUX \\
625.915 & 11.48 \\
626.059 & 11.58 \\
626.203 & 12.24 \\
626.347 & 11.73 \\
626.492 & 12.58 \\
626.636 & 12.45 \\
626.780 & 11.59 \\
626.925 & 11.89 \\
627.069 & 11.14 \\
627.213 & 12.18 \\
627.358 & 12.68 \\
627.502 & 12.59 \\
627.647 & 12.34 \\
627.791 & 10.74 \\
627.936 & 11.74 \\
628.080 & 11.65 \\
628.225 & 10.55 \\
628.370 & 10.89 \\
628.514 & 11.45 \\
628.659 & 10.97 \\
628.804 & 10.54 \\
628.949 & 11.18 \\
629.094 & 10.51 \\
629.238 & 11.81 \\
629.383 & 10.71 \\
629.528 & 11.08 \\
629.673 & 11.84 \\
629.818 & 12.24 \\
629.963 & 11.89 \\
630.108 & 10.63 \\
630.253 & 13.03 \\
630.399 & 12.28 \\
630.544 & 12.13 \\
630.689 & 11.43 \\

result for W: 11.14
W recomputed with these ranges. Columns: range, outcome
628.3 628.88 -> 10.54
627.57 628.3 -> 10.55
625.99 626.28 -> 11.58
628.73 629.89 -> 10.51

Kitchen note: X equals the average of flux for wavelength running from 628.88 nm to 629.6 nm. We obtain 11.1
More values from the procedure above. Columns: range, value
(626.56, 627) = 12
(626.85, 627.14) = 11.5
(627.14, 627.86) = 12.1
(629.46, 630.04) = 11.8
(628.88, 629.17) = 10.9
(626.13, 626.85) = 12.1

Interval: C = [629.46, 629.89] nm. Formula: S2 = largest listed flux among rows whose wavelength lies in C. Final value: 12.24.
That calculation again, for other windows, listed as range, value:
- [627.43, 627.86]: 12.59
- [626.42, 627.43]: 12.68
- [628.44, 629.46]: 11.81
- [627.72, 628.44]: 11.74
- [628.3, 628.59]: 11.45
